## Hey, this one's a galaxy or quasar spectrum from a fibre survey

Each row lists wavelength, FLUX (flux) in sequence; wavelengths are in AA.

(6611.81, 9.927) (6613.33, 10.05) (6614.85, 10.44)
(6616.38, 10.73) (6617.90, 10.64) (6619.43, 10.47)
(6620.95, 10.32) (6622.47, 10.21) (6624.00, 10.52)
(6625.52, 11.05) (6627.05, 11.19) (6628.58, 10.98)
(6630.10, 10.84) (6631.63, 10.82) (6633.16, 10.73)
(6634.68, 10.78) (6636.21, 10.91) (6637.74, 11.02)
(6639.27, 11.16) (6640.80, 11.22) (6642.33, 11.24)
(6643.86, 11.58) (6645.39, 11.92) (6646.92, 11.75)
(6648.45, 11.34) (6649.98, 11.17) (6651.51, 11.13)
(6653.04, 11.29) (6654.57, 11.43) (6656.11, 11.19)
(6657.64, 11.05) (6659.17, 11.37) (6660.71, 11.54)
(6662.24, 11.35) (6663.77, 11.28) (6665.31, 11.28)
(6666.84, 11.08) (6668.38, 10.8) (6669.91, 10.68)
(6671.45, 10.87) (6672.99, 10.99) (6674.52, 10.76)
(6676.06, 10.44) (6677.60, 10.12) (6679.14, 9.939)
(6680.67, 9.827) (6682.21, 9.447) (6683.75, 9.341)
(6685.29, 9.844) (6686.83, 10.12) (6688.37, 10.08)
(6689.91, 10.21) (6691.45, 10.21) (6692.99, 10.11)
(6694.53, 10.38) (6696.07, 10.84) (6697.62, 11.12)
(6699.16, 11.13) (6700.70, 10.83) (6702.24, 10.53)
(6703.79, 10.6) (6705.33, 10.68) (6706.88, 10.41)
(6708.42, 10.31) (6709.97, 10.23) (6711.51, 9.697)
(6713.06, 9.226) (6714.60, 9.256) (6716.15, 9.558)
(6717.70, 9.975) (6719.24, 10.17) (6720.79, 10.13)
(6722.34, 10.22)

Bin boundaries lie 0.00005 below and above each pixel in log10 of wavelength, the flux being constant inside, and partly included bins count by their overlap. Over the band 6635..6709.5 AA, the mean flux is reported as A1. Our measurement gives 10.8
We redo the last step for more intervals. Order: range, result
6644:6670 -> 11.3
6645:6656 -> 11.4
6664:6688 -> 10.4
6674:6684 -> 9.99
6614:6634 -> 10.7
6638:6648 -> 11.4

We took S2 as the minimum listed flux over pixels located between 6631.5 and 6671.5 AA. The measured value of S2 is 10.68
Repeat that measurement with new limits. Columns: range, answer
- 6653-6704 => 9.341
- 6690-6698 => 10.11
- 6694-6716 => 9.226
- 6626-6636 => 10.73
